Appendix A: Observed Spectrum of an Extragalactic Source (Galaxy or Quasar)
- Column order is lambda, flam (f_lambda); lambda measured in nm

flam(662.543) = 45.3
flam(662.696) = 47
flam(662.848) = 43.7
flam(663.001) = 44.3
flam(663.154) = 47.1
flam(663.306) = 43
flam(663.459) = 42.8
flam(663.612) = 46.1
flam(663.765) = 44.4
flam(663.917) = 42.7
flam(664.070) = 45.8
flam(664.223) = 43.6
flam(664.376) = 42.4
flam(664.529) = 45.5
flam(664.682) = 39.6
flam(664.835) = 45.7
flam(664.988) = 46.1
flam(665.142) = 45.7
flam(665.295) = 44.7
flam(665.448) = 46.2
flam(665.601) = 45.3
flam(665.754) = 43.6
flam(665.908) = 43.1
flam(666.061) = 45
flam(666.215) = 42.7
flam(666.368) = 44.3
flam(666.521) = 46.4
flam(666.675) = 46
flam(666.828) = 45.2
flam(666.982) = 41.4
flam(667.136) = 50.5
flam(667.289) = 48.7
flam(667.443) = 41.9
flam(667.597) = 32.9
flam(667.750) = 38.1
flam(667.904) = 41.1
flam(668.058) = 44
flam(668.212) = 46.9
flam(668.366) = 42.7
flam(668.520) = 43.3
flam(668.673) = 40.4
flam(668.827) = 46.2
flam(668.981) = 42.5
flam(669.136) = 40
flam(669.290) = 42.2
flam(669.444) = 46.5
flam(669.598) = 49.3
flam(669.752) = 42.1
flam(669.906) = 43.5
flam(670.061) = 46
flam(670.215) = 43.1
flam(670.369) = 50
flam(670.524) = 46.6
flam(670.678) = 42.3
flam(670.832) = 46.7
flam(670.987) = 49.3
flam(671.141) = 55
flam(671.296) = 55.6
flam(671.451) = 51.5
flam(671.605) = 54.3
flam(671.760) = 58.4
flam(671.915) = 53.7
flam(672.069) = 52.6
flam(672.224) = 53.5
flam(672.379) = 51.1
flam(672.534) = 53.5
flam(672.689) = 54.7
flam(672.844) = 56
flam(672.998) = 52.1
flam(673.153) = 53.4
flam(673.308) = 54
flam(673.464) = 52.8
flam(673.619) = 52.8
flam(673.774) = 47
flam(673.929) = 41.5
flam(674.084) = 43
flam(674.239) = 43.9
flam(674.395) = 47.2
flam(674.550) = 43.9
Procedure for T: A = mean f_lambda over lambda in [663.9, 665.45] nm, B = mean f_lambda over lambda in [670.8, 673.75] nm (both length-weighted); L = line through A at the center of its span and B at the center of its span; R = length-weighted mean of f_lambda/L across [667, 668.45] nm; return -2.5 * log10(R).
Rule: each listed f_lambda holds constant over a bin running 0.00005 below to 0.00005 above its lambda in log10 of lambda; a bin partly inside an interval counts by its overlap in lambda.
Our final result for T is 0.12 mag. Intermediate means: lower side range 44.3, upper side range 53.2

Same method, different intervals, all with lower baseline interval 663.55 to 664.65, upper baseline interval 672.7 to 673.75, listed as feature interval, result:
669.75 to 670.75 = 0.12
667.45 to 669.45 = 0.16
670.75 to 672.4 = -0.03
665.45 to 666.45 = 0.04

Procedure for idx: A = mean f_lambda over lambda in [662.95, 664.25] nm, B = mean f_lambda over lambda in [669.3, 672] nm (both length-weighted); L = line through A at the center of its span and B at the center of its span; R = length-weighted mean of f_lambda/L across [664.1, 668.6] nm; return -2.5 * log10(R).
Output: 0.05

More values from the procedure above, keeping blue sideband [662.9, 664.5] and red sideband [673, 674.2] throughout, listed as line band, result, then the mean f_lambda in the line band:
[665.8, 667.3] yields 0.013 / 45.1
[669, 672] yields -0.010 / 48.1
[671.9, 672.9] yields -0.104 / 53.5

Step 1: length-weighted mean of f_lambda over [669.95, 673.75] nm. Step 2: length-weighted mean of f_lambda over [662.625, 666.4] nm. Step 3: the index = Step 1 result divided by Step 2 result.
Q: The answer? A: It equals 1.16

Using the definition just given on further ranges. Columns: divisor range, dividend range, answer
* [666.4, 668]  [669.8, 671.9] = 1.14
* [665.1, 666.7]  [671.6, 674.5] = 1.14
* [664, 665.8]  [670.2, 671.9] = 1.14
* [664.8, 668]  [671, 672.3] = 1.23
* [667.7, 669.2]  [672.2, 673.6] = 1.25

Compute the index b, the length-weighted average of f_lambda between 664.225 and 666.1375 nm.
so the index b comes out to 44.4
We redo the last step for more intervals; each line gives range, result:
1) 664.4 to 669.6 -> 43.8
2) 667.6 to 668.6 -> 42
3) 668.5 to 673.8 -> 49.3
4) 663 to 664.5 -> 44.3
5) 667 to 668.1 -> 42.3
